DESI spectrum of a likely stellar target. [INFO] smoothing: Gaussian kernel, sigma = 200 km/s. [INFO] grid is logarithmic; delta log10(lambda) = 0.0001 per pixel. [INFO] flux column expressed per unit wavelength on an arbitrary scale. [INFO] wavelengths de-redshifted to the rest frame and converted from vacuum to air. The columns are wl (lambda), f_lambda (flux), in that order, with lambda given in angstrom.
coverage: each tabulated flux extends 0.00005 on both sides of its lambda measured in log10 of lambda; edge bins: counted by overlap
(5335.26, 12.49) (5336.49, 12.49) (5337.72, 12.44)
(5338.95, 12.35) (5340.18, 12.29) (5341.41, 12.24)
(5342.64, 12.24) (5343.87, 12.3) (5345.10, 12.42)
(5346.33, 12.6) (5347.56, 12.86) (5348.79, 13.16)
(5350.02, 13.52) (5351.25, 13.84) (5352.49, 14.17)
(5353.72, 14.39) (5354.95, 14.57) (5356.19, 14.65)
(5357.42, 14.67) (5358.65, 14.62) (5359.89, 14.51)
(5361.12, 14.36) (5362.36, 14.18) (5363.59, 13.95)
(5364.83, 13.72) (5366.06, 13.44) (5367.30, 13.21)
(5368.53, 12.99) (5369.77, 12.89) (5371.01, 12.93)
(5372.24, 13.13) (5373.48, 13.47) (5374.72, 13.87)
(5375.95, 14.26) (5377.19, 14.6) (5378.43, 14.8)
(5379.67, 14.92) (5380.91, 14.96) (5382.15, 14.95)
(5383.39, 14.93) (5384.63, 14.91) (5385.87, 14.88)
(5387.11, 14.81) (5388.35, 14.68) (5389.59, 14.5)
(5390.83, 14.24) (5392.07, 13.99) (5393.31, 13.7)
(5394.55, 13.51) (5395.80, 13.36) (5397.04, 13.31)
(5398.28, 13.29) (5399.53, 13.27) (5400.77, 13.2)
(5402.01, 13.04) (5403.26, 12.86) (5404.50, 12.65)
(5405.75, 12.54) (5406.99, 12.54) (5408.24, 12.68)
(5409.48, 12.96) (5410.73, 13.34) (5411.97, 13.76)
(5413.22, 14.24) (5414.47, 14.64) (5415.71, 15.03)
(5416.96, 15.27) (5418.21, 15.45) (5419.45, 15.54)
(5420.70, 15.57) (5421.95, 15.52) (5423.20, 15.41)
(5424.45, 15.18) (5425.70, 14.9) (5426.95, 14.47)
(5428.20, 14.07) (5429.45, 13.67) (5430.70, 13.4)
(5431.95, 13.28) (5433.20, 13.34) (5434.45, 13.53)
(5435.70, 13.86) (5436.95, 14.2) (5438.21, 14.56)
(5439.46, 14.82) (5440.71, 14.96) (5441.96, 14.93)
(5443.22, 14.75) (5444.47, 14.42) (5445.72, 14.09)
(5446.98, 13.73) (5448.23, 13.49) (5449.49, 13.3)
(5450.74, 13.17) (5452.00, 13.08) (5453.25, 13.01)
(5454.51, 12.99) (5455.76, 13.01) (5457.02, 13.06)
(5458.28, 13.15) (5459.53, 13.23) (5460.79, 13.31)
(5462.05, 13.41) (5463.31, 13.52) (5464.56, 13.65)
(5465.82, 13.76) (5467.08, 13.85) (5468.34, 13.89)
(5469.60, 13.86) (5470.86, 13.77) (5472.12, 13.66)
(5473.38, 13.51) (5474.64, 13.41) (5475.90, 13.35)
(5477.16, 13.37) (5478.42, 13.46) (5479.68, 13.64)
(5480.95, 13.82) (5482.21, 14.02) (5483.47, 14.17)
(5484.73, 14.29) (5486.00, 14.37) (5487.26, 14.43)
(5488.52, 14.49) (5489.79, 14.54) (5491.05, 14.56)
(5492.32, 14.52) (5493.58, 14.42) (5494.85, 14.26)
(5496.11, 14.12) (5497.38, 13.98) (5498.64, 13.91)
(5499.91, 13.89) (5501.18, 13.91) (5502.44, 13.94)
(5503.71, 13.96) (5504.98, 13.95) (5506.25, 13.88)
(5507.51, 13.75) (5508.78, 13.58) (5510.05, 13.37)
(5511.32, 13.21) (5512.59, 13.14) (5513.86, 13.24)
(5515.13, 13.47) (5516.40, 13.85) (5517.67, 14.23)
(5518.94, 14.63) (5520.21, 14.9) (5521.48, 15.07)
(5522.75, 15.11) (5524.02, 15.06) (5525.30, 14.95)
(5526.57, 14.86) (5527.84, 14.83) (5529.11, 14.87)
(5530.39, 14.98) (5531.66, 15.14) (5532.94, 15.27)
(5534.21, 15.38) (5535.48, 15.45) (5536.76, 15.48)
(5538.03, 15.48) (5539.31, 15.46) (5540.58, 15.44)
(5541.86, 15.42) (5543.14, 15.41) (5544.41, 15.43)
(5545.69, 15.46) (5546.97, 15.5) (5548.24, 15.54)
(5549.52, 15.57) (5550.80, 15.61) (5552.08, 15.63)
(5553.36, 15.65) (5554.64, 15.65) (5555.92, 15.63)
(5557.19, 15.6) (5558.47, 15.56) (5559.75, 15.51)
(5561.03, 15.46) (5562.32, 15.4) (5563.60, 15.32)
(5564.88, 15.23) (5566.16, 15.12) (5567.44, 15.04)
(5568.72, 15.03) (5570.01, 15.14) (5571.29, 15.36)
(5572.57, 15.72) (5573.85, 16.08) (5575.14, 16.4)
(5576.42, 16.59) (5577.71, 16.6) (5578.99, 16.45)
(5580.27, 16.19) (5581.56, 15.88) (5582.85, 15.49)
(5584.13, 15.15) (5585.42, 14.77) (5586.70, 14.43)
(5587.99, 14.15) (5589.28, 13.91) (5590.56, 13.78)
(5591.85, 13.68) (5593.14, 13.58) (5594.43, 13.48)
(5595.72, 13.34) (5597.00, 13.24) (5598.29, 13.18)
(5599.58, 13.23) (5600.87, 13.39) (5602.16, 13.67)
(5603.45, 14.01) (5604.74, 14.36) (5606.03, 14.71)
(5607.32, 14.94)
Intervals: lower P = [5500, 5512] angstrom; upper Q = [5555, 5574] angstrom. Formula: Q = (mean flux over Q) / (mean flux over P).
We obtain 1.1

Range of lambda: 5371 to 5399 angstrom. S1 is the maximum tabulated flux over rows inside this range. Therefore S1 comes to 14.96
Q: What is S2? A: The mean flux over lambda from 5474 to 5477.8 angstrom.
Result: 13.4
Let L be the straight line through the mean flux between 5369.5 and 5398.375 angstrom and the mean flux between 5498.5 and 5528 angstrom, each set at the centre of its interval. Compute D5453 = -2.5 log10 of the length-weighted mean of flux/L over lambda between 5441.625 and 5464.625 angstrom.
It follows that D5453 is 0.05 mag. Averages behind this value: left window 14.2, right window 14.1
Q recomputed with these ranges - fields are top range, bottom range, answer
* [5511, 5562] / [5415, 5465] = 1.07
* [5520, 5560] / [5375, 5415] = 1.11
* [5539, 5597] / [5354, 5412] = 1.10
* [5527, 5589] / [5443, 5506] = 1.12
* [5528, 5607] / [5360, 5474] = 1.08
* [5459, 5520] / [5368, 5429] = 0.98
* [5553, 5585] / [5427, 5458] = 1.13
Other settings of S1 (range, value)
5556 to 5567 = 15.6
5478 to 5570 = 15.65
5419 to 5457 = 15.57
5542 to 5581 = 16.6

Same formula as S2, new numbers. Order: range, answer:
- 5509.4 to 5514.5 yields 13.2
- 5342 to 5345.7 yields 12.3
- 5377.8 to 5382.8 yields 14.9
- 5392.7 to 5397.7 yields 13.5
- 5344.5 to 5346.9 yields 12.5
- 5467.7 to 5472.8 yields 13.8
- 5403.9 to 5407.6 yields 12.6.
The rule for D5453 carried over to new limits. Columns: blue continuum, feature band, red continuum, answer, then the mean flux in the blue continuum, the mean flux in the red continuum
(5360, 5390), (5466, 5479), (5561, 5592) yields 0.08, 14.1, 15.3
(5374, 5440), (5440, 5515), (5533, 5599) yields 0.06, 14.1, 15.2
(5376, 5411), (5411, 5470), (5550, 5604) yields 0.00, 13.8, 15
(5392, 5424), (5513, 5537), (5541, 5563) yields 0.03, 13.9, 15.5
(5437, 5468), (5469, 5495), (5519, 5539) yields 0.02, 13.7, 15.1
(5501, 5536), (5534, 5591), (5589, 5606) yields -0.11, 14.4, 13.6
